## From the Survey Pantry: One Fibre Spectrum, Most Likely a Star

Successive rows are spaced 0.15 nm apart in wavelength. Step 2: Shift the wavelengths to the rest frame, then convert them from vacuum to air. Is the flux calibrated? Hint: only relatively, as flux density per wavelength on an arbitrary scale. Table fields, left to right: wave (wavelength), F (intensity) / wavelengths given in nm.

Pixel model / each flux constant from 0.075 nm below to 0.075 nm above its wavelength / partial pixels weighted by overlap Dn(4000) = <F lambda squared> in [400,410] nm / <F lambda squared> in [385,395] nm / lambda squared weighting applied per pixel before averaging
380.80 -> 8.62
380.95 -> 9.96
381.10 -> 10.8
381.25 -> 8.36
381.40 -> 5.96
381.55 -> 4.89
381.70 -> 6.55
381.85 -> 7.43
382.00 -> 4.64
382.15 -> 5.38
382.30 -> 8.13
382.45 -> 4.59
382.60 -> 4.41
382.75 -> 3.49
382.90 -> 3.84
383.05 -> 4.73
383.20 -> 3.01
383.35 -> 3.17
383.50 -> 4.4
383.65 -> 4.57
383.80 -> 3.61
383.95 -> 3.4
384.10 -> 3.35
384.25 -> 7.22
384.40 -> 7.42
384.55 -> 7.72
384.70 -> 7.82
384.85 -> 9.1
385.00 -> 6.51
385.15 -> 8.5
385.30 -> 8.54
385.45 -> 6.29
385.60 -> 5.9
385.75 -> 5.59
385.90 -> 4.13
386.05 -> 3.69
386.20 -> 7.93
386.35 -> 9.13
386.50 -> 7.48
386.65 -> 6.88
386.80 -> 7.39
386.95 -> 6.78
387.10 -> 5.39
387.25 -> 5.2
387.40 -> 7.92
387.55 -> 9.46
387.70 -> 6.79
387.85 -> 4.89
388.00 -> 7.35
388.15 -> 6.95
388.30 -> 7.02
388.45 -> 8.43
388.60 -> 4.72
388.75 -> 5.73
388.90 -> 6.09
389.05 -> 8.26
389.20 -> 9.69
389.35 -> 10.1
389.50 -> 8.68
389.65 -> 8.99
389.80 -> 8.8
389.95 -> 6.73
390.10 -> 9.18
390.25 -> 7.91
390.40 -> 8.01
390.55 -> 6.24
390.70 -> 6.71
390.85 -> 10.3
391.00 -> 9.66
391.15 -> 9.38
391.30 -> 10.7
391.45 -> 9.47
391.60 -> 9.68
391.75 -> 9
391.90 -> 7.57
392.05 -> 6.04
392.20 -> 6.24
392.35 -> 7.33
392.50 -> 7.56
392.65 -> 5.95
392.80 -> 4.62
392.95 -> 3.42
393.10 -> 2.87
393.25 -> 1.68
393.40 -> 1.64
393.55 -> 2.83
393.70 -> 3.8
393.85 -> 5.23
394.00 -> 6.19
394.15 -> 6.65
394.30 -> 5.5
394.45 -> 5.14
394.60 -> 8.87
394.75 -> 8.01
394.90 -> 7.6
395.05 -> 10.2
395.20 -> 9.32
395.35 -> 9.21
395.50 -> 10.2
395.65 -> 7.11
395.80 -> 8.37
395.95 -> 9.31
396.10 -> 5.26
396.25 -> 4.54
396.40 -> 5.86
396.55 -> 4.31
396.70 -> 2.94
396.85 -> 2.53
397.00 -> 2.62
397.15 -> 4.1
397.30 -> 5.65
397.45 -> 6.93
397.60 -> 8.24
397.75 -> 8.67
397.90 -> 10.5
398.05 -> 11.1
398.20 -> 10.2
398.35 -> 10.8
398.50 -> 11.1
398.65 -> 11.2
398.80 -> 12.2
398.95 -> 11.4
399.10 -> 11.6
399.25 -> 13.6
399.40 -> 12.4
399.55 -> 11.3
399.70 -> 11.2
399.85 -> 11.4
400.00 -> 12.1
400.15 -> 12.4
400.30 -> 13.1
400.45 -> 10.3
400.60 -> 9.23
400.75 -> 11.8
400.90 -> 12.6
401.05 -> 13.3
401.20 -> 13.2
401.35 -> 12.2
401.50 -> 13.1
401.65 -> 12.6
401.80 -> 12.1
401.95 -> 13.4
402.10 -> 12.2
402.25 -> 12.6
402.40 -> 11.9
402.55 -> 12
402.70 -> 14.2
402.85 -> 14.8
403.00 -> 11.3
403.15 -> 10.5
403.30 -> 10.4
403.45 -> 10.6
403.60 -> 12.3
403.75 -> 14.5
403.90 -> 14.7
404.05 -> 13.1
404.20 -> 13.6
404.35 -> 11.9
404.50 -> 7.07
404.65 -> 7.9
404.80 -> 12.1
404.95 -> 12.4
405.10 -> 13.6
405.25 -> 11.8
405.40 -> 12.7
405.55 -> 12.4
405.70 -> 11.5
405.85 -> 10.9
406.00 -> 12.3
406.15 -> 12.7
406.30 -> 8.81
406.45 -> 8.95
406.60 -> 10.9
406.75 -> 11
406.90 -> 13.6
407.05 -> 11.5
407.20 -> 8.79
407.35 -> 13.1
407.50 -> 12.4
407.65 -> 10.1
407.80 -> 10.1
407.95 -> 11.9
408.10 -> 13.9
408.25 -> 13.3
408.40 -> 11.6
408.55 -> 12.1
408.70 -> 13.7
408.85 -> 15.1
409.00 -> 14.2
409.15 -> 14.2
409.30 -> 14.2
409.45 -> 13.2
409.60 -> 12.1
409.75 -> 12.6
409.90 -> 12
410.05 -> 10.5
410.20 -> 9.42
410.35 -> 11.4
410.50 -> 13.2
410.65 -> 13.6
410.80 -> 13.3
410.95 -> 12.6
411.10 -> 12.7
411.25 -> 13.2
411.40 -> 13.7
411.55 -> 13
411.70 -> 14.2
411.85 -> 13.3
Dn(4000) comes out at 1.89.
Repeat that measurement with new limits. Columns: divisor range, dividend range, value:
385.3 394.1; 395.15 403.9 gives 1.58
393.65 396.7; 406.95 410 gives 1.92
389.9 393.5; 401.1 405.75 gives 1.86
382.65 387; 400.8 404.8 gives 2.27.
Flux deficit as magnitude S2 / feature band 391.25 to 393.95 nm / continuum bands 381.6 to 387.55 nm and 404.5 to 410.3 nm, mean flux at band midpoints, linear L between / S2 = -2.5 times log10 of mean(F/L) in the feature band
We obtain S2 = 0.339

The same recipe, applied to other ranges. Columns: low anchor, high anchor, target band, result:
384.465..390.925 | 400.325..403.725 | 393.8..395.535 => 0.26 mag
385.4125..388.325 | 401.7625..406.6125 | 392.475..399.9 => 0.28 mag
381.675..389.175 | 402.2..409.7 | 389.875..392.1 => -0.09 mag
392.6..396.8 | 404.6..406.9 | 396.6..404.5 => -0.22 mag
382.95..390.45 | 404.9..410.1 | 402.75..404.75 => -0.06 mag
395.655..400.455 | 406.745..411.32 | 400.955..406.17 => -0.15 mag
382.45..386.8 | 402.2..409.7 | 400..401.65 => -0.15 mag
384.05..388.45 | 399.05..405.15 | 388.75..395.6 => 0.20 mag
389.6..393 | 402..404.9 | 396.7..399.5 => 0.14 mag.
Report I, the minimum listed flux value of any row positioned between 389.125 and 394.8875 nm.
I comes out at 1.64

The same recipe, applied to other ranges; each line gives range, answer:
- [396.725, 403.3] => 2.53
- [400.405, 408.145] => 7.07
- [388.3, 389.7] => 4.72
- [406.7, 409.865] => 8.79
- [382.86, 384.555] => 3.01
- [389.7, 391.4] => 6.24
